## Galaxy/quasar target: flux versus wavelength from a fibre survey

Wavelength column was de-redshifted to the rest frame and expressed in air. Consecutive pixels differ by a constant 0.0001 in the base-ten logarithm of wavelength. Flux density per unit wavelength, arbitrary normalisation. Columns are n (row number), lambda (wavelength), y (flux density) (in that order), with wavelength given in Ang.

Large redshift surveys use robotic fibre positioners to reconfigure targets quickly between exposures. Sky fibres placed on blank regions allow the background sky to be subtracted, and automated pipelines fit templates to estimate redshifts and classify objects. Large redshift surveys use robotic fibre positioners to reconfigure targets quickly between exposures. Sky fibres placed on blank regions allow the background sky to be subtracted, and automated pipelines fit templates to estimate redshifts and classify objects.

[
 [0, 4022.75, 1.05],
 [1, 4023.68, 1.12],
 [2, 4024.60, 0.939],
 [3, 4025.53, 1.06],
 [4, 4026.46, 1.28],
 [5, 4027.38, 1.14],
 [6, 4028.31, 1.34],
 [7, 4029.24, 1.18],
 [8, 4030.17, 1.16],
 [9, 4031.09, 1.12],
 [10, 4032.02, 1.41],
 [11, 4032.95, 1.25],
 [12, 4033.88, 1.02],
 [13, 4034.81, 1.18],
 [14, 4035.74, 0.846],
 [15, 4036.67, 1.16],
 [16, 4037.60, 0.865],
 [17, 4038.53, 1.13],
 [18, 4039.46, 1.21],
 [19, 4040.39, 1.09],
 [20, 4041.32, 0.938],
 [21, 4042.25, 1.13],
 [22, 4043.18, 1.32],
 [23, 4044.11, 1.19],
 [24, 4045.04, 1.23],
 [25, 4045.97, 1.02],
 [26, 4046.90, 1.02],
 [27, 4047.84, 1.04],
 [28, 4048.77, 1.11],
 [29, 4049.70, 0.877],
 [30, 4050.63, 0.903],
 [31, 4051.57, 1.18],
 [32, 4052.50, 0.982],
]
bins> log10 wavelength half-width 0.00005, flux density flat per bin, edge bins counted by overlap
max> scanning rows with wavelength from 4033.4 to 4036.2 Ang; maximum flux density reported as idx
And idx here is 1.18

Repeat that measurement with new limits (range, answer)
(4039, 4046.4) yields 1.32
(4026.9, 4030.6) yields 1.34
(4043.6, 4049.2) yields 1.23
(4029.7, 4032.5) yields 1.41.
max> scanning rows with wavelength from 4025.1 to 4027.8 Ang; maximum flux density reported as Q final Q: 1.28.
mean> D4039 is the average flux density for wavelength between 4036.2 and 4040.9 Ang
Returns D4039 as 1.09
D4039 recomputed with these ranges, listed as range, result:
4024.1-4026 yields 1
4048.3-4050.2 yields 0.996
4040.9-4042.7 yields 1.04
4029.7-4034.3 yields 1.19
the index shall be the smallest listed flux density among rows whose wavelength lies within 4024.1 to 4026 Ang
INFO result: 0.939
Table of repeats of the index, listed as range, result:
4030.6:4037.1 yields 0.846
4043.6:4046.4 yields 1.02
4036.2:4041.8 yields 0.865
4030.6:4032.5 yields 1.12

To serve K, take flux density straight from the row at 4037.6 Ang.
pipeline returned 0.865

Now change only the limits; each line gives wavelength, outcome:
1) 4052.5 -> 0.982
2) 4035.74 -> 0.846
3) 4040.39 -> 1.09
